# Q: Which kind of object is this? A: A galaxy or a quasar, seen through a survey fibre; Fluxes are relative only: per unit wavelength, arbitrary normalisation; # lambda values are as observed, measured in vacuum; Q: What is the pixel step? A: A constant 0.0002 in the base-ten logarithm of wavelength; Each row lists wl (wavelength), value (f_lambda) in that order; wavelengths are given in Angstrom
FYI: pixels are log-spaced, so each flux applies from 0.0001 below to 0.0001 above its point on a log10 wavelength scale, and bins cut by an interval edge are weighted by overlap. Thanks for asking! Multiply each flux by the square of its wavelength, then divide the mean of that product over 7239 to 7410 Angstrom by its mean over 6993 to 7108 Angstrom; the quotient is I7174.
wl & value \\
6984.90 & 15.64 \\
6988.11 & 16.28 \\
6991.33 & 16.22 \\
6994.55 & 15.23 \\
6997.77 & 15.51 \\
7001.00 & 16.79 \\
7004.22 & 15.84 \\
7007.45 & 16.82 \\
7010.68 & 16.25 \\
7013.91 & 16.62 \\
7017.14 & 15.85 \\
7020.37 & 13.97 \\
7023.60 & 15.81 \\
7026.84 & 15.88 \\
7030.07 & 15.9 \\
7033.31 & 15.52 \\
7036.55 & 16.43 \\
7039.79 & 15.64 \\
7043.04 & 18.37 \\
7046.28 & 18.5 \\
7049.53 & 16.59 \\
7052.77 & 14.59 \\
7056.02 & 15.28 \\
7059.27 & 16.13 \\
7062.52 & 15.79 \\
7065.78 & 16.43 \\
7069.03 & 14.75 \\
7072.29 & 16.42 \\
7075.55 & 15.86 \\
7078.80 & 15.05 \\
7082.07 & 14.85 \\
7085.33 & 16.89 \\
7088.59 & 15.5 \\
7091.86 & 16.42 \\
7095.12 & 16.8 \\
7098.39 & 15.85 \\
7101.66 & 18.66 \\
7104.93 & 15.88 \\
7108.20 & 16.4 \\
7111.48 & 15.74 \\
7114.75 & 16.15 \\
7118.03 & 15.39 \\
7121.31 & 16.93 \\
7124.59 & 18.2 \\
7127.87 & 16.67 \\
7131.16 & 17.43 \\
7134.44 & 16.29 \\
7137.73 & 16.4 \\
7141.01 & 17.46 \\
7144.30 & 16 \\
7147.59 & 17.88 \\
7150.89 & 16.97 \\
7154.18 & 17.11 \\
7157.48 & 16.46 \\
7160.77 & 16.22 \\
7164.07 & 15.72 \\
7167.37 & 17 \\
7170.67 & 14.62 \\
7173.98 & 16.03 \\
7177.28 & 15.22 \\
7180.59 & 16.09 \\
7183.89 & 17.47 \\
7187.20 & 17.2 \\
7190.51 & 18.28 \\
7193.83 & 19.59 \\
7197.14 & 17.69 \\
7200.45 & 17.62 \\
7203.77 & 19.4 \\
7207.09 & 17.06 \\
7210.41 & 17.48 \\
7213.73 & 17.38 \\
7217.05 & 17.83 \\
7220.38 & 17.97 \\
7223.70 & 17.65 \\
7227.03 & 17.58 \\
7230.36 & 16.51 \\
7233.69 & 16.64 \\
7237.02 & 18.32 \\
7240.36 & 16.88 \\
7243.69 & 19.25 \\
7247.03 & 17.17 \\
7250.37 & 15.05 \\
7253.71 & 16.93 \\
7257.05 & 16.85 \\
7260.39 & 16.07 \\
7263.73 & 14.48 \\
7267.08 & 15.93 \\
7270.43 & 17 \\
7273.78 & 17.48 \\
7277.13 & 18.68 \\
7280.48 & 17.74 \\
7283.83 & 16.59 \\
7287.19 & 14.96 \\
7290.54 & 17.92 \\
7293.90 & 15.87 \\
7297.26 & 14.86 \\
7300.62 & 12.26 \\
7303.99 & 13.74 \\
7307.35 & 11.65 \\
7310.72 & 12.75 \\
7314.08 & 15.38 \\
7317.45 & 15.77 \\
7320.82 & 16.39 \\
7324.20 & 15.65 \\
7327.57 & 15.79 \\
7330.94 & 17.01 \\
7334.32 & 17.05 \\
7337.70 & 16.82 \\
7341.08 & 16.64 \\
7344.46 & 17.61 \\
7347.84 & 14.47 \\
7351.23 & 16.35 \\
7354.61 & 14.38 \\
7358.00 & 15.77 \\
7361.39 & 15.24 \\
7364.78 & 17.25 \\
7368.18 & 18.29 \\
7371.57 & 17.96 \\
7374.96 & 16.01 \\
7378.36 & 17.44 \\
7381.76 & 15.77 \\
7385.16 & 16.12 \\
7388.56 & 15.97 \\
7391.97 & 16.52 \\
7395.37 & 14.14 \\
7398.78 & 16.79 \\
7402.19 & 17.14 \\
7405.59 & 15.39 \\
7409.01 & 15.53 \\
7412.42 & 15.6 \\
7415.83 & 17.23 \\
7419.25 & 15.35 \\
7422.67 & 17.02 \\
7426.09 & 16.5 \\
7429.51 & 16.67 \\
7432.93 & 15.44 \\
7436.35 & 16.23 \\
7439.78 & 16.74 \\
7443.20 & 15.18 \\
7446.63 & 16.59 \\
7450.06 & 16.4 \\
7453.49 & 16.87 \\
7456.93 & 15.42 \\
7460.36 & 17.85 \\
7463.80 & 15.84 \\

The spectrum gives 1.08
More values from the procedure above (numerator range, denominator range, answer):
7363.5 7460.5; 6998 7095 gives 1.13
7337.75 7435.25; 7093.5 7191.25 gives 1.05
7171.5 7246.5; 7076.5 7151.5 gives 1.09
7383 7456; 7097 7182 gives 1.06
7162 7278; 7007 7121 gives 1.11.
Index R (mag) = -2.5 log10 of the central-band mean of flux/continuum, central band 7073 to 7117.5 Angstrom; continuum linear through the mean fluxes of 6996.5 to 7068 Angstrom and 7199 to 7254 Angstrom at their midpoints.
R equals 0.03 mag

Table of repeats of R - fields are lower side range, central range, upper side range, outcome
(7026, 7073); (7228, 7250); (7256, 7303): -0.076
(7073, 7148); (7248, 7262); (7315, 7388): 0.008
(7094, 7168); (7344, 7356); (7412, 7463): 0.061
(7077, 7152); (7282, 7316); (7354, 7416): 0.120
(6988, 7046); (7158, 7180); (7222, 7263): 0.058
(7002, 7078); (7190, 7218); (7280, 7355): -0.147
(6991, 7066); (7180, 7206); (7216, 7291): -0.077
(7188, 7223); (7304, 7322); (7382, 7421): 0.182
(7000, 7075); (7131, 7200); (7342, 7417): -0.045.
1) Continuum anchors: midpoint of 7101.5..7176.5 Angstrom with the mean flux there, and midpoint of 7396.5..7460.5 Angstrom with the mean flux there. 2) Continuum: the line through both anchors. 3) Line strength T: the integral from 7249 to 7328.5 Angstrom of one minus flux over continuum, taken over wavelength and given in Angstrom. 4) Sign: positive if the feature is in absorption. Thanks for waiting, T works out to 3.6 Angstrom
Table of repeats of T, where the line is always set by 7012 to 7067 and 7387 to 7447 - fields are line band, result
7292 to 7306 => 1.7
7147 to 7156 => -0.6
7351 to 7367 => 0.3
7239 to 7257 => -1.1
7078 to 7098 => 0.2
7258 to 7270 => 0.3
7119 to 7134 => -1.0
